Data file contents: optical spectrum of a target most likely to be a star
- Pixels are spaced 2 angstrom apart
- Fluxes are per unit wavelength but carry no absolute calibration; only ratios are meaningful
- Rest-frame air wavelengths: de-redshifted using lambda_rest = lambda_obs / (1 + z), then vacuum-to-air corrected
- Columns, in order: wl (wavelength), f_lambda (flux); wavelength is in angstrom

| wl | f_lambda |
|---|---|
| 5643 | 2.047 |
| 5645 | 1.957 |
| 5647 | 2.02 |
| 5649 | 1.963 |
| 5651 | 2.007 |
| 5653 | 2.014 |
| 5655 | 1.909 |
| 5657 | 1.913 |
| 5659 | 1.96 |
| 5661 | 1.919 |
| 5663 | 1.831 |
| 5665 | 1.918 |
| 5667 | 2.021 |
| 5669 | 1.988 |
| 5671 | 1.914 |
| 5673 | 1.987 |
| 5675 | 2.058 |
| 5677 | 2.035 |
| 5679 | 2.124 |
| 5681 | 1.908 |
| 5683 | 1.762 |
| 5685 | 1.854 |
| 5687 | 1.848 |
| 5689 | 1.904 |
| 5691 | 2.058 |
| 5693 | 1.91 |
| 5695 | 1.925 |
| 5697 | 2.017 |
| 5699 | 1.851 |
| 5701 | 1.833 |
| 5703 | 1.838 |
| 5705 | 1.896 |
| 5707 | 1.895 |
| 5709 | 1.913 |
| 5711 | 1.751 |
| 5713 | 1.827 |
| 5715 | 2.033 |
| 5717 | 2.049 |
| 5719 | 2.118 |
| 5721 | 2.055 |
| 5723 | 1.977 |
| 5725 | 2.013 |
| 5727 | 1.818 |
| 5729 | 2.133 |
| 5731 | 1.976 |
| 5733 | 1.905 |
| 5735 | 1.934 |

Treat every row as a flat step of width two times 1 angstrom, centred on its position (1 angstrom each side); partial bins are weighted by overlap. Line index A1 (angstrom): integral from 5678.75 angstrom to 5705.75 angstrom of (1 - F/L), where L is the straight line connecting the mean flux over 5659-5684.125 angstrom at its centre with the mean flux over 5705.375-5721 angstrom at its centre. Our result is 0.66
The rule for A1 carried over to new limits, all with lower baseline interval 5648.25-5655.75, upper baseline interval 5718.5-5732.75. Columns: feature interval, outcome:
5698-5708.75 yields 0.7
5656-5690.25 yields 0.8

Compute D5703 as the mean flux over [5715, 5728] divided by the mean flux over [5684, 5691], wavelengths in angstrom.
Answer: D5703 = 1.06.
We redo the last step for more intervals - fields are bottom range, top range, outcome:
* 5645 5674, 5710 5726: 1.01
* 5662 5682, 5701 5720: 0.97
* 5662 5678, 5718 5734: 1.02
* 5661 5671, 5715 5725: 1.06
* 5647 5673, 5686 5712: 0.97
